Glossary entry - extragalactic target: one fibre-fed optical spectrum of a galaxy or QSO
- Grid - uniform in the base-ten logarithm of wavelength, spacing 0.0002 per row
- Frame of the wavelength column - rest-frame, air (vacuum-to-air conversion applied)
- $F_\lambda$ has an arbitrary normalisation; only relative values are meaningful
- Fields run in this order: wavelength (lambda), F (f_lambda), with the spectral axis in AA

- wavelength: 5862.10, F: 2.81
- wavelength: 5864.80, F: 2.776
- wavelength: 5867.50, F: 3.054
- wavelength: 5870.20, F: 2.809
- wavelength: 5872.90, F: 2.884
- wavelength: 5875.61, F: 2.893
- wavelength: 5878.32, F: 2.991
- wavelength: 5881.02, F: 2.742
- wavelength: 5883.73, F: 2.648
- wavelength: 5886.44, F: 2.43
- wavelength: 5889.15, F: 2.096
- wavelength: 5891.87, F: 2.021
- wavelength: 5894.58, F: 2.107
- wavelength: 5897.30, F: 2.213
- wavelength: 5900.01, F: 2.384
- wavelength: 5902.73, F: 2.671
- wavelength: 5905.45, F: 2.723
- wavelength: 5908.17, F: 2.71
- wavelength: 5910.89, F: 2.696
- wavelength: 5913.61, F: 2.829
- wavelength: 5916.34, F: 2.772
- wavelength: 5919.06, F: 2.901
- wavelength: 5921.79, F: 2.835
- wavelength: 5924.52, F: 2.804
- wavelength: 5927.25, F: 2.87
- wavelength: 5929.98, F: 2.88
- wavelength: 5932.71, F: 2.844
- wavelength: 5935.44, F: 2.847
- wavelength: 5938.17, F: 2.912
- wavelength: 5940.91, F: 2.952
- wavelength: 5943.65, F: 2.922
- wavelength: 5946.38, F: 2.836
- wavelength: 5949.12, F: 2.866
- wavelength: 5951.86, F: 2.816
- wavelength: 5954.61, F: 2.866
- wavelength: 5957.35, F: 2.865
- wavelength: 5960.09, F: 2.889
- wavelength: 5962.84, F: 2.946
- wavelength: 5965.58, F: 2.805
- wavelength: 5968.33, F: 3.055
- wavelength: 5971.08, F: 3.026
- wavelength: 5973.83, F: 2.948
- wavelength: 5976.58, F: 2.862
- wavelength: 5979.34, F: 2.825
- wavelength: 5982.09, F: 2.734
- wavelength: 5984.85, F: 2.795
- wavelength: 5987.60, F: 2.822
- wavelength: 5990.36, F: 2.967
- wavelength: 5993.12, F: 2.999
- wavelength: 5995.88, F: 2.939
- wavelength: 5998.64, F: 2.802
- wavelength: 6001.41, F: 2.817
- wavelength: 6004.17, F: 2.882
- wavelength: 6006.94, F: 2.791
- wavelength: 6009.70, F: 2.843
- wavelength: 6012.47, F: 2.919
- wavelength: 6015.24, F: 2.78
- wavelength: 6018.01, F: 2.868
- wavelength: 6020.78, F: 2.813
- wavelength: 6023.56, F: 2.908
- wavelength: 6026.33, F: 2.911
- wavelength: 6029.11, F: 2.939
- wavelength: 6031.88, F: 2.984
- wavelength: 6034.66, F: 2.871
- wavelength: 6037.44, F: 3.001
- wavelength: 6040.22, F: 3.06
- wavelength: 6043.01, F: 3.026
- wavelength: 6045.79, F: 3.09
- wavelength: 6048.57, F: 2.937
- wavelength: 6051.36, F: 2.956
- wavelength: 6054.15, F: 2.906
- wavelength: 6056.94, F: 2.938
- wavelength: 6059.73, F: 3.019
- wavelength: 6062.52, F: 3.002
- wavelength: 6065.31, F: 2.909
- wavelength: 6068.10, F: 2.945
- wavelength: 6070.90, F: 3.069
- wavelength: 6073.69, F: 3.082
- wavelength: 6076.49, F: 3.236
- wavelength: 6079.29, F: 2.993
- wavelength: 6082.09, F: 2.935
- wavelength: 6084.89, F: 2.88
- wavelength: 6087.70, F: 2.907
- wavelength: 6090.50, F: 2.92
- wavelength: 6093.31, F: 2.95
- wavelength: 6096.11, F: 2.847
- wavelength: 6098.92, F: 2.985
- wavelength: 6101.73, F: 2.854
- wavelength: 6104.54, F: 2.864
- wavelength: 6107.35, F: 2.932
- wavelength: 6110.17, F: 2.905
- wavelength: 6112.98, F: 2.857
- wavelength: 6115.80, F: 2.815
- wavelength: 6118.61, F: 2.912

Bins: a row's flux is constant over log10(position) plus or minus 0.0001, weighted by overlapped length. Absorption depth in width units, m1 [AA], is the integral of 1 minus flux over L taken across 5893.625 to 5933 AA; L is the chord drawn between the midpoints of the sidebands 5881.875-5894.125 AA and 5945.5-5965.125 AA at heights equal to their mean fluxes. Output -2.6 AA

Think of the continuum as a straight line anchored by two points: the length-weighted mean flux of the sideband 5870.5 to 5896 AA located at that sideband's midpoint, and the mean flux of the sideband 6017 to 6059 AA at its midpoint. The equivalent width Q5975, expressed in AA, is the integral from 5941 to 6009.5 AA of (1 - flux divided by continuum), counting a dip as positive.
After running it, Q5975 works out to -2.3 AA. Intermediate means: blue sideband 2.54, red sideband 2.95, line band 2.88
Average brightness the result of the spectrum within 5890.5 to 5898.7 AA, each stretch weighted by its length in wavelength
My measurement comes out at 2.11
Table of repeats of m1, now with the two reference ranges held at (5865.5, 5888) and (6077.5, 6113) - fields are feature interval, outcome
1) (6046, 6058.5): -0.2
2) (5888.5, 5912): 3.4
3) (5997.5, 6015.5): 0.2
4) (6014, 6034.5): -0.1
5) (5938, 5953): -0.2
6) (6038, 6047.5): -0.5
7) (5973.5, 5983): 0.1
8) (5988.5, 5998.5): -0.3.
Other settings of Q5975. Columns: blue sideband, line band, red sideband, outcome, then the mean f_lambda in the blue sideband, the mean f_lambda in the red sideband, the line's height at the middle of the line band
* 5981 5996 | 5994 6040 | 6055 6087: 0.49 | 2.87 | 3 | 2.92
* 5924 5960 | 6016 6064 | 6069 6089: 0.32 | 2.87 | 3.01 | 2.97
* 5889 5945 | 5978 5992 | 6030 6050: 0.11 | 2.68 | 2.99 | 2.85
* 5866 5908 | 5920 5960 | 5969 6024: -2.15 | 2.58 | 2.87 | 2.72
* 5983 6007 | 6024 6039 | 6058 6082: 0.03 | 2.87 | 3.03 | 2.95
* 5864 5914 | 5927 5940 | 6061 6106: -0.89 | 2.61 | 2.96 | 2.69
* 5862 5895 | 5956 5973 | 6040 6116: -0.93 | 2.64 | 2.96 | 2.78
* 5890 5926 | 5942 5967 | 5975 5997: -1.06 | 2.58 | 2.87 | 2.75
